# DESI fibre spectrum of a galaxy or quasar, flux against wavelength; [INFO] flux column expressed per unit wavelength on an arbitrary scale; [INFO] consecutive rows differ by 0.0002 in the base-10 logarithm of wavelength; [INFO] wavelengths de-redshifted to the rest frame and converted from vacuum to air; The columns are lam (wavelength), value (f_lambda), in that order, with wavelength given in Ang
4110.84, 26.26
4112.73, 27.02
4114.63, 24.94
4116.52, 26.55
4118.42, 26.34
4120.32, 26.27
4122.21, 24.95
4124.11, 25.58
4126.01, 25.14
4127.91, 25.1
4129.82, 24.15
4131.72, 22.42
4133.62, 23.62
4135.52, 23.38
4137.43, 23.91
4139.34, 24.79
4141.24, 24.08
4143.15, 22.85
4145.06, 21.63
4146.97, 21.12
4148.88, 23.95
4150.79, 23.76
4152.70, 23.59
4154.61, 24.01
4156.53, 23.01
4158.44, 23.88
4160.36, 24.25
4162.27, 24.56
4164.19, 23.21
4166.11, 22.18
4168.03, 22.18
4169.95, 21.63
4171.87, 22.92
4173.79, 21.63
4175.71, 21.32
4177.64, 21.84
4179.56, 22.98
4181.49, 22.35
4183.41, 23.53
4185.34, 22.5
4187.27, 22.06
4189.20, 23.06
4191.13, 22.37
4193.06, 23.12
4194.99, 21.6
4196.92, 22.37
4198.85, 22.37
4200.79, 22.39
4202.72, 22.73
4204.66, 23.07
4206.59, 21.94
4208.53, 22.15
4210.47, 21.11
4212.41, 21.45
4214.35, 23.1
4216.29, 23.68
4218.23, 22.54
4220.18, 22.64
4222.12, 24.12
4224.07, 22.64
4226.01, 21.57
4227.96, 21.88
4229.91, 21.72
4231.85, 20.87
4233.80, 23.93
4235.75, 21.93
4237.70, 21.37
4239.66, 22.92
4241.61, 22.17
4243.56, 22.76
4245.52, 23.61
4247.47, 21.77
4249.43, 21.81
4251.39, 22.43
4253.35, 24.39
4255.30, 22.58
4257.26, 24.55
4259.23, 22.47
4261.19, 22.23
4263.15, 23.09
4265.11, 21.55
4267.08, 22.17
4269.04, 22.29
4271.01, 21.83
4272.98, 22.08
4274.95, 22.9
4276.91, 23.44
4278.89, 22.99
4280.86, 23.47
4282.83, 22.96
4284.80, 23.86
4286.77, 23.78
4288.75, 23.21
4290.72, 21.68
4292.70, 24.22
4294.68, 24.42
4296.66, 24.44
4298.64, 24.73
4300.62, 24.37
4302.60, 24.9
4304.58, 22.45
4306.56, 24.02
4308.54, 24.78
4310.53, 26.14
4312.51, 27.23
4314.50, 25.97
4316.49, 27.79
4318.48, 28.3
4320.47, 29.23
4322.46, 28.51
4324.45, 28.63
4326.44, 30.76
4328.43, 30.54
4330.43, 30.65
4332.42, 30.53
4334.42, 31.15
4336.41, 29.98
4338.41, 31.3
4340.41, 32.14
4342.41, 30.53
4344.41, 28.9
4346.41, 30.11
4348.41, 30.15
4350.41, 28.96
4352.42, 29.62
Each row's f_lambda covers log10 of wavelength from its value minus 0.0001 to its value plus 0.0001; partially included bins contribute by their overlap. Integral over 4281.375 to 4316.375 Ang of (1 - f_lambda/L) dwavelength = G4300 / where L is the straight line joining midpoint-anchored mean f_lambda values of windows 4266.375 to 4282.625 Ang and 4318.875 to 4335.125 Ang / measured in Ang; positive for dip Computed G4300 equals 2.2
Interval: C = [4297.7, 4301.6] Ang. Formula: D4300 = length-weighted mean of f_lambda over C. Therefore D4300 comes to 24.5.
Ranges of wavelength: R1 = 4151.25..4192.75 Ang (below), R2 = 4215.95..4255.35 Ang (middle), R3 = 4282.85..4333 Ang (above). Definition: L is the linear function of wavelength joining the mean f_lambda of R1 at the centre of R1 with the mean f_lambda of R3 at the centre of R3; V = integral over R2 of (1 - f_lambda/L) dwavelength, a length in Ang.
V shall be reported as 2.98 Ang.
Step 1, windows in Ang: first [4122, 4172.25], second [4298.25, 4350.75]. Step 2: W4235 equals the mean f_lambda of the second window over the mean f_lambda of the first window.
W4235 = 1.20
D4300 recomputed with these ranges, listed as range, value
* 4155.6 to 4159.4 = 23.5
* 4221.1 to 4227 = 22.8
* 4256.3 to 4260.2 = 23.5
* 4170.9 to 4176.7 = 21.9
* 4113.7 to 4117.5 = 25.8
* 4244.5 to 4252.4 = 22.4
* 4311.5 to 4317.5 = 27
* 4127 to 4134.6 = 23.8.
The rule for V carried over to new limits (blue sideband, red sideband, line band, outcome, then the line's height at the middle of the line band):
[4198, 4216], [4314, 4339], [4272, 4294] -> 3.1 Ang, 26.9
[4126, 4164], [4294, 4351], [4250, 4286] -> 5.2 Ang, 26.7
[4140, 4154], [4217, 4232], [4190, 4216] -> 0.3 Ang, 22.6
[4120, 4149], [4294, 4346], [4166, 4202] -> 3.7 Ang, 24.9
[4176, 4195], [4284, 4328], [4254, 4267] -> 0.9 Ang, 24.5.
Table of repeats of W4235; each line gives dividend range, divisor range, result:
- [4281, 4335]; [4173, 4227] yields 1.17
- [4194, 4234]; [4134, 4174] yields 0.96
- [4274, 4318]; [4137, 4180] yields 1.06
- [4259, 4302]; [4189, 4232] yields 1.03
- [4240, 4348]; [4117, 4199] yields 1.09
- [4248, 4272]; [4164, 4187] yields 1.01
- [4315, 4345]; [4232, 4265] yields 1.32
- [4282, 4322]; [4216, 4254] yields 1.11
